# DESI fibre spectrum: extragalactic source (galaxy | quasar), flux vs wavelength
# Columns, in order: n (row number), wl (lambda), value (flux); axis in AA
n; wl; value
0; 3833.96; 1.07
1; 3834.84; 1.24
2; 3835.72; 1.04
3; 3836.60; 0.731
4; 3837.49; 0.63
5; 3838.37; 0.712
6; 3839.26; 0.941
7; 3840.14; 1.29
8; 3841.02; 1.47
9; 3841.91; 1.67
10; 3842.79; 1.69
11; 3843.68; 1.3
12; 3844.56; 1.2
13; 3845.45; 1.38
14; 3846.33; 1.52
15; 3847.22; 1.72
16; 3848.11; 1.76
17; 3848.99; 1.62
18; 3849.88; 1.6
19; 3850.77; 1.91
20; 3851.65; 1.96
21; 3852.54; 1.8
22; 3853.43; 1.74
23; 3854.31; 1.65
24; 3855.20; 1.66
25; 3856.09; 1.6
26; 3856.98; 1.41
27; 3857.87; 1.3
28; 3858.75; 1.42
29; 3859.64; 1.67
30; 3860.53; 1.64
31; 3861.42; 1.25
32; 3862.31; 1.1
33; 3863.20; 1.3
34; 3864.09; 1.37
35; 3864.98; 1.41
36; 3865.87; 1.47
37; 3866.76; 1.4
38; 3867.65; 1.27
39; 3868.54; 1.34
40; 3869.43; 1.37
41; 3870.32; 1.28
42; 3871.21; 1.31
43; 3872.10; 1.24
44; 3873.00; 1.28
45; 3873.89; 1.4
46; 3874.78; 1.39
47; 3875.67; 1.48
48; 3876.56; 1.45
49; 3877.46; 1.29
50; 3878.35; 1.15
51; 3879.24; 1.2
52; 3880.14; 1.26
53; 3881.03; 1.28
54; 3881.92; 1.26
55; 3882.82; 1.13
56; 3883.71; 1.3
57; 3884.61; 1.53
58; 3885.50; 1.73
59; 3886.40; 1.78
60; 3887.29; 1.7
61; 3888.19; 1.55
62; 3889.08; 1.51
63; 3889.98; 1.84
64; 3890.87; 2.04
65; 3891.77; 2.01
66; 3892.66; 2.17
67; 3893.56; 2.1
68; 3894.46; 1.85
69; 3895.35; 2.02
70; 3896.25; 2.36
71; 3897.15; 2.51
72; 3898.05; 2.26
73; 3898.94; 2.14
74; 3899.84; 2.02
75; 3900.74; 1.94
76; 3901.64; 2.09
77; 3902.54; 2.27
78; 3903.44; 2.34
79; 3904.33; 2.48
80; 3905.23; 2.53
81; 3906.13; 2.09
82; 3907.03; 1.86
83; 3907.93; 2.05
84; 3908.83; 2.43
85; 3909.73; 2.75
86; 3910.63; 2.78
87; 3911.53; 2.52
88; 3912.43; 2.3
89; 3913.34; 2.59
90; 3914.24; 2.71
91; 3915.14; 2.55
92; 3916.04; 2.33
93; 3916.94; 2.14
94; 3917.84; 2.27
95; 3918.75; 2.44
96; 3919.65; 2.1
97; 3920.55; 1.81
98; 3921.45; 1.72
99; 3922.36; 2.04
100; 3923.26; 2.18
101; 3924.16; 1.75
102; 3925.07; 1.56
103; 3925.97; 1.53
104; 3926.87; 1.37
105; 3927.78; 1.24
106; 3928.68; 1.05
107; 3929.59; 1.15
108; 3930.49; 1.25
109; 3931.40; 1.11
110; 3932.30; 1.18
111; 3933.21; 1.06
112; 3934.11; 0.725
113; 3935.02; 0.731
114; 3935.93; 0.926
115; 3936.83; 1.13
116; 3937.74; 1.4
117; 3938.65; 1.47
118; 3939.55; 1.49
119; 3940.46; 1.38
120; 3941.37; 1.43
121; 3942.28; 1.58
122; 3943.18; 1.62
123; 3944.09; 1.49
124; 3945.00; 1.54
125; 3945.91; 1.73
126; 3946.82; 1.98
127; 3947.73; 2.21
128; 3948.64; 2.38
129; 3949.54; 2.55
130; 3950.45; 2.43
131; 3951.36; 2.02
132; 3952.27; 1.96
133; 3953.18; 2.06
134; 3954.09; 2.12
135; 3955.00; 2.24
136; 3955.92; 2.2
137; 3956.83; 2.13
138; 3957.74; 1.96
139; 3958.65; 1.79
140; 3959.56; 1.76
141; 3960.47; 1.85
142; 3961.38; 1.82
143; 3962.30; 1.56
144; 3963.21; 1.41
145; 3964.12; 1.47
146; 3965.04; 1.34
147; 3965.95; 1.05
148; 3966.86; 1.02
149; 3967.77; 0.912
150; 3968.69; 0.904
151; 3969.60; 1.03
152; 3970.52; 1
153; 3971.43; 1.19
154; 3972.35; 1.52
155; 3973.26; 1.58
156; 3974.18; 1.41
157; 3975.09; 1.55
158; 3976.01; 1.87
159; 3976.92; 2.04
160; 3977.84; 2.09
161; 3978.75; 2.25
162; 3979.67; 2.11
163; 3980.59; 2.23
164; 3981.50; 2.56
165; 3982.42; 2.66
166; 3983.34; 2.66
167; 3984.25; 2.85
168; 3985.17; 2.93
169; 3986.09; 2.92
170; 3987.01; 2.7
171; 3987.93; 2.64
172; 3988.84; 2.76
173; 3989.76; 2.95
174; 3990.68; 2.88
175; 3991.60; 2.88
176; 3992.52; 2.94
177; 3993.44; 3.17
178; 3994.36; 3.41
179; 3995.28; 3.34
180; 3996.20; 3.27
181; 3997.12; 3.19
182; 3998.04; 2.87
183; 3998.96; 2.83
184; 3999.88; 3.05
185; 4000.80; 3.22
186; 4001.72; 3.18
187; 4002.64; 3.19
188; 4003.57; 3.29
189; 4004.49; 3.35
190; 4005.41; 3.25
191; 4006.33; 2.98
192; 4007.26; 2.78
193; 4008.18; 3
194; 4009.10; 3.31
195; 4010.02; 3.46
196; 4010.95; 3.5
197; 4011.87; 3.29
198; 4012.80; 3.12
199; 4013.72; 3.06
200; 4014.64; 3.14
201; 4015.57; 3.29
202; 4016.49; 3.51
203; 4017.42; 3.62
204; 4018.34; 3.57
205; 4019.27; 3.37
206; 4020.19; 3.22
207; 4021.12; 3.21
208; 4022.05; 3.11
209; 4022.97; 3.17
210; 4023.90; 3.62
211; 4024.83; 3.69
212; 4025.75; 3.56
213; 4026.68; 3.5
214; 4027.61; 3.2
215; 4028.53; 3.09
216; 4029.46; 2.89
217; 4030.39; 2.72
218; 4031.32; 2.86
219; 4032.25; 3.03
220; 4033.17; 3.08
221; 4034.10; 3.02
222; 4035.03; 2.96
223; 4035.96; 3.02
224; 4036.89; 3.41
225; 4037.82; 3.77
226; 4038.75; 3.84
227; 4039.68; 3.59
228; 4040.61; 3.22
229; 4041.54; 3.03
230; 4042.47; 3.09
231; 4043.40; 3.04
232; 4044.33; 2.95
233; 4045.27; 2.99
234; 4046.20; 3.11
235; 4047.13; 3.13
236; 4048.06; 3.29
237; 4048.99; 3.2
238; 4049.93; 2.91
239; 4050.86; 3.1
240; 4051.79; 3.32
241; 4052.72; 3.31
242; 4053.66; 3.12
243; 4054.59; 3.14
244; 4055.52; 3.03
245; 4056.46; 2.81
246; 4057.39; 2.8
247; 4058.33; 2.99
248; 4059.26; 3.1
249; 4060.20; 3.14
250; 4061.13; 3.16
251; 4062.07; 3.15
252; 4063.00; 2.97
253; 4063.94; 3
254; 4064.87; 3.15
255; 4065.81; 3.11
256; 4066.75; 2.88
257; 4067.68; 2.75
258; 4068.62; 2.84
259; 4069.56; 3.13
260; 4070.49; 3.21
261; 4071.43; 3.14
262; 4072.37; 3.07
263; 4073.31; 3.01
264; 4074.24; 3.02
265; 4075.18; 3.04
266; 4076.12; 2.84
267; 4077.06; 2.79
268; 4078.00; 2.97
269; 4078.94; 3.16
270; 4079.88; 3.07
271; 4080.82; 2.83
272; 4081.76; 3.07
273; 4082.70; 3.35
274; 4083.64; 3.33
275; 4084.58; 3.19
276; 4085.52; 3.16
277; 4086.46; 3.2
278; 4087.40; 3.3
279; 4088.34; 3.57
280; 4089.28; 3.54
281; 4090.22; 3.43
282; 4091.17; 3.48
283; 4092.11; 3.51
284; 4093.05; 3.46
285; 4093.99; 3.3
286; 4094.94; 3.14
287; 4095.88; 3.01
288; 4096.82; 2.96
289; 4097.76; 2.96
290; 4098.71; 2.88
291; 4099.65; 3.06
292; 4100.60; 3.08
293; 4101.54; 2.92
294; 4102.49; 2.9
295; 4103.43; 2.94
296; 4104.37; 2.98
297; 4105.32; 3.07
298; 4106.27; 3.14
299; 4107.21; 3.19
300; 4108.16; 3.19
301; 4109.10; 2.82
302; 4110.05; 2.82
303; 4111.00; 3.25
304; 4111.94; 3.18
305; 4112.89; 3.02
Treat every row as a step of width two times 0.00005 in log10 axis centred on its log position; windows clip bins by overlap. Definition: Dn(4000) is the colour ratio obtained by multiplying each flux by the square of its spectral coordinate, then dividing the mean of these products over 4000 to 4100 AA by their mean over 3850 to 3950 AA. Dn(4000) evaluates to 1.99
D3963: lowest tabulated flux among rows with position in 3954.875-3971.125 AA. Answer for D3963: 0.904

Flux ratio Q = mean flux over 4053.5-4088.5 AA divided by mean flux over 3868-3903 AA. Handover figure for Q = 1.8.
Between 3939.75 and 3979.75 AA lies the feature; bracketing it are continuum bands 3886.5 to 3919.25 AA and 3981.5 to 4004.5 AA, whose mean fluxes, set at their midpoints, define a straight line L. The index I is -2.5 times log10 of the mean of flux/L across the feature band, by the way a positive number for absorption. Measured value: 0.491 mag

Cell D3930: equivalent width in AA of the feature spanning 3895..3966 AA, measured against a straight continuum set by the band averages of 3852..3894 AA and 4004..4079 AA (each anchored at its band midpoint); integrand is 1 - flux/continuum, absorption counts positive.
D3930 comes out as 4.87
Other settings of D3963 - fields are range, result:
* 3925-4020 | 0.725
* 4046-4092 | 2.75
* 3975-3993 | 1.55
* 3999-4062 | 2.72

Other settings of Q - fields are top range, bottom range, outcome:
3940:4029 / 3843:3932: 1.43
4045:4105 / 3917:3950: 1.97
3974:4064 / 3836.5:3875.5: 2.14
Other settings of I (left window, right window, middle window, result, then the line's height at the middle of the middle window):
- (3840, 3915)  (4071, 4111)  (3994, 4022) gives -0.24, 2.58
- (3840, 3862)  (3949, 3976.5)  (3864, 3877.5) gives 0.17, 1.59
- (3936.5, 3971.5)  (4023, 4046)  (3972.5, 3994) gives -0.10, 2.23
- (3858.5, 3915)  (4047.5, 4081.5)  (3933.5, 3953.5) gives 0.31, 2.18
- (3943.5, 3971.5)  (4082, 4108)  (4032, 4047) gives -0.23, 2.59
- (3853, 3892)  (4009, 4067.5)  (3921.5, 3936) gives 0.46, 2.04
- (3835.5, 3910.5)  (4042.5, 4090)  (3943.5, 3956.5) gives 0.08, 2.21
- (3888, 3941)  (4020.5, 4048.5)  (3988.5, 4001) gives -0.11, 2.77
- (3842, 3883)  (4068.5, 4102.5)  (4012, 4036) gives -0.20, 2.67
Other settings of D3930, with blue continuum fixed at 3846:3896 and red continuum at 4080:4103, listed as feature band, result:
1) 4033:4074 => -3.0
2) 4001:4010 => -2.2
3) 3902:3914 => -3.8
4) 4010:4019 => -2.5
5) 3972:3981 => 1.8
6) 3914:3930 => 0.3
